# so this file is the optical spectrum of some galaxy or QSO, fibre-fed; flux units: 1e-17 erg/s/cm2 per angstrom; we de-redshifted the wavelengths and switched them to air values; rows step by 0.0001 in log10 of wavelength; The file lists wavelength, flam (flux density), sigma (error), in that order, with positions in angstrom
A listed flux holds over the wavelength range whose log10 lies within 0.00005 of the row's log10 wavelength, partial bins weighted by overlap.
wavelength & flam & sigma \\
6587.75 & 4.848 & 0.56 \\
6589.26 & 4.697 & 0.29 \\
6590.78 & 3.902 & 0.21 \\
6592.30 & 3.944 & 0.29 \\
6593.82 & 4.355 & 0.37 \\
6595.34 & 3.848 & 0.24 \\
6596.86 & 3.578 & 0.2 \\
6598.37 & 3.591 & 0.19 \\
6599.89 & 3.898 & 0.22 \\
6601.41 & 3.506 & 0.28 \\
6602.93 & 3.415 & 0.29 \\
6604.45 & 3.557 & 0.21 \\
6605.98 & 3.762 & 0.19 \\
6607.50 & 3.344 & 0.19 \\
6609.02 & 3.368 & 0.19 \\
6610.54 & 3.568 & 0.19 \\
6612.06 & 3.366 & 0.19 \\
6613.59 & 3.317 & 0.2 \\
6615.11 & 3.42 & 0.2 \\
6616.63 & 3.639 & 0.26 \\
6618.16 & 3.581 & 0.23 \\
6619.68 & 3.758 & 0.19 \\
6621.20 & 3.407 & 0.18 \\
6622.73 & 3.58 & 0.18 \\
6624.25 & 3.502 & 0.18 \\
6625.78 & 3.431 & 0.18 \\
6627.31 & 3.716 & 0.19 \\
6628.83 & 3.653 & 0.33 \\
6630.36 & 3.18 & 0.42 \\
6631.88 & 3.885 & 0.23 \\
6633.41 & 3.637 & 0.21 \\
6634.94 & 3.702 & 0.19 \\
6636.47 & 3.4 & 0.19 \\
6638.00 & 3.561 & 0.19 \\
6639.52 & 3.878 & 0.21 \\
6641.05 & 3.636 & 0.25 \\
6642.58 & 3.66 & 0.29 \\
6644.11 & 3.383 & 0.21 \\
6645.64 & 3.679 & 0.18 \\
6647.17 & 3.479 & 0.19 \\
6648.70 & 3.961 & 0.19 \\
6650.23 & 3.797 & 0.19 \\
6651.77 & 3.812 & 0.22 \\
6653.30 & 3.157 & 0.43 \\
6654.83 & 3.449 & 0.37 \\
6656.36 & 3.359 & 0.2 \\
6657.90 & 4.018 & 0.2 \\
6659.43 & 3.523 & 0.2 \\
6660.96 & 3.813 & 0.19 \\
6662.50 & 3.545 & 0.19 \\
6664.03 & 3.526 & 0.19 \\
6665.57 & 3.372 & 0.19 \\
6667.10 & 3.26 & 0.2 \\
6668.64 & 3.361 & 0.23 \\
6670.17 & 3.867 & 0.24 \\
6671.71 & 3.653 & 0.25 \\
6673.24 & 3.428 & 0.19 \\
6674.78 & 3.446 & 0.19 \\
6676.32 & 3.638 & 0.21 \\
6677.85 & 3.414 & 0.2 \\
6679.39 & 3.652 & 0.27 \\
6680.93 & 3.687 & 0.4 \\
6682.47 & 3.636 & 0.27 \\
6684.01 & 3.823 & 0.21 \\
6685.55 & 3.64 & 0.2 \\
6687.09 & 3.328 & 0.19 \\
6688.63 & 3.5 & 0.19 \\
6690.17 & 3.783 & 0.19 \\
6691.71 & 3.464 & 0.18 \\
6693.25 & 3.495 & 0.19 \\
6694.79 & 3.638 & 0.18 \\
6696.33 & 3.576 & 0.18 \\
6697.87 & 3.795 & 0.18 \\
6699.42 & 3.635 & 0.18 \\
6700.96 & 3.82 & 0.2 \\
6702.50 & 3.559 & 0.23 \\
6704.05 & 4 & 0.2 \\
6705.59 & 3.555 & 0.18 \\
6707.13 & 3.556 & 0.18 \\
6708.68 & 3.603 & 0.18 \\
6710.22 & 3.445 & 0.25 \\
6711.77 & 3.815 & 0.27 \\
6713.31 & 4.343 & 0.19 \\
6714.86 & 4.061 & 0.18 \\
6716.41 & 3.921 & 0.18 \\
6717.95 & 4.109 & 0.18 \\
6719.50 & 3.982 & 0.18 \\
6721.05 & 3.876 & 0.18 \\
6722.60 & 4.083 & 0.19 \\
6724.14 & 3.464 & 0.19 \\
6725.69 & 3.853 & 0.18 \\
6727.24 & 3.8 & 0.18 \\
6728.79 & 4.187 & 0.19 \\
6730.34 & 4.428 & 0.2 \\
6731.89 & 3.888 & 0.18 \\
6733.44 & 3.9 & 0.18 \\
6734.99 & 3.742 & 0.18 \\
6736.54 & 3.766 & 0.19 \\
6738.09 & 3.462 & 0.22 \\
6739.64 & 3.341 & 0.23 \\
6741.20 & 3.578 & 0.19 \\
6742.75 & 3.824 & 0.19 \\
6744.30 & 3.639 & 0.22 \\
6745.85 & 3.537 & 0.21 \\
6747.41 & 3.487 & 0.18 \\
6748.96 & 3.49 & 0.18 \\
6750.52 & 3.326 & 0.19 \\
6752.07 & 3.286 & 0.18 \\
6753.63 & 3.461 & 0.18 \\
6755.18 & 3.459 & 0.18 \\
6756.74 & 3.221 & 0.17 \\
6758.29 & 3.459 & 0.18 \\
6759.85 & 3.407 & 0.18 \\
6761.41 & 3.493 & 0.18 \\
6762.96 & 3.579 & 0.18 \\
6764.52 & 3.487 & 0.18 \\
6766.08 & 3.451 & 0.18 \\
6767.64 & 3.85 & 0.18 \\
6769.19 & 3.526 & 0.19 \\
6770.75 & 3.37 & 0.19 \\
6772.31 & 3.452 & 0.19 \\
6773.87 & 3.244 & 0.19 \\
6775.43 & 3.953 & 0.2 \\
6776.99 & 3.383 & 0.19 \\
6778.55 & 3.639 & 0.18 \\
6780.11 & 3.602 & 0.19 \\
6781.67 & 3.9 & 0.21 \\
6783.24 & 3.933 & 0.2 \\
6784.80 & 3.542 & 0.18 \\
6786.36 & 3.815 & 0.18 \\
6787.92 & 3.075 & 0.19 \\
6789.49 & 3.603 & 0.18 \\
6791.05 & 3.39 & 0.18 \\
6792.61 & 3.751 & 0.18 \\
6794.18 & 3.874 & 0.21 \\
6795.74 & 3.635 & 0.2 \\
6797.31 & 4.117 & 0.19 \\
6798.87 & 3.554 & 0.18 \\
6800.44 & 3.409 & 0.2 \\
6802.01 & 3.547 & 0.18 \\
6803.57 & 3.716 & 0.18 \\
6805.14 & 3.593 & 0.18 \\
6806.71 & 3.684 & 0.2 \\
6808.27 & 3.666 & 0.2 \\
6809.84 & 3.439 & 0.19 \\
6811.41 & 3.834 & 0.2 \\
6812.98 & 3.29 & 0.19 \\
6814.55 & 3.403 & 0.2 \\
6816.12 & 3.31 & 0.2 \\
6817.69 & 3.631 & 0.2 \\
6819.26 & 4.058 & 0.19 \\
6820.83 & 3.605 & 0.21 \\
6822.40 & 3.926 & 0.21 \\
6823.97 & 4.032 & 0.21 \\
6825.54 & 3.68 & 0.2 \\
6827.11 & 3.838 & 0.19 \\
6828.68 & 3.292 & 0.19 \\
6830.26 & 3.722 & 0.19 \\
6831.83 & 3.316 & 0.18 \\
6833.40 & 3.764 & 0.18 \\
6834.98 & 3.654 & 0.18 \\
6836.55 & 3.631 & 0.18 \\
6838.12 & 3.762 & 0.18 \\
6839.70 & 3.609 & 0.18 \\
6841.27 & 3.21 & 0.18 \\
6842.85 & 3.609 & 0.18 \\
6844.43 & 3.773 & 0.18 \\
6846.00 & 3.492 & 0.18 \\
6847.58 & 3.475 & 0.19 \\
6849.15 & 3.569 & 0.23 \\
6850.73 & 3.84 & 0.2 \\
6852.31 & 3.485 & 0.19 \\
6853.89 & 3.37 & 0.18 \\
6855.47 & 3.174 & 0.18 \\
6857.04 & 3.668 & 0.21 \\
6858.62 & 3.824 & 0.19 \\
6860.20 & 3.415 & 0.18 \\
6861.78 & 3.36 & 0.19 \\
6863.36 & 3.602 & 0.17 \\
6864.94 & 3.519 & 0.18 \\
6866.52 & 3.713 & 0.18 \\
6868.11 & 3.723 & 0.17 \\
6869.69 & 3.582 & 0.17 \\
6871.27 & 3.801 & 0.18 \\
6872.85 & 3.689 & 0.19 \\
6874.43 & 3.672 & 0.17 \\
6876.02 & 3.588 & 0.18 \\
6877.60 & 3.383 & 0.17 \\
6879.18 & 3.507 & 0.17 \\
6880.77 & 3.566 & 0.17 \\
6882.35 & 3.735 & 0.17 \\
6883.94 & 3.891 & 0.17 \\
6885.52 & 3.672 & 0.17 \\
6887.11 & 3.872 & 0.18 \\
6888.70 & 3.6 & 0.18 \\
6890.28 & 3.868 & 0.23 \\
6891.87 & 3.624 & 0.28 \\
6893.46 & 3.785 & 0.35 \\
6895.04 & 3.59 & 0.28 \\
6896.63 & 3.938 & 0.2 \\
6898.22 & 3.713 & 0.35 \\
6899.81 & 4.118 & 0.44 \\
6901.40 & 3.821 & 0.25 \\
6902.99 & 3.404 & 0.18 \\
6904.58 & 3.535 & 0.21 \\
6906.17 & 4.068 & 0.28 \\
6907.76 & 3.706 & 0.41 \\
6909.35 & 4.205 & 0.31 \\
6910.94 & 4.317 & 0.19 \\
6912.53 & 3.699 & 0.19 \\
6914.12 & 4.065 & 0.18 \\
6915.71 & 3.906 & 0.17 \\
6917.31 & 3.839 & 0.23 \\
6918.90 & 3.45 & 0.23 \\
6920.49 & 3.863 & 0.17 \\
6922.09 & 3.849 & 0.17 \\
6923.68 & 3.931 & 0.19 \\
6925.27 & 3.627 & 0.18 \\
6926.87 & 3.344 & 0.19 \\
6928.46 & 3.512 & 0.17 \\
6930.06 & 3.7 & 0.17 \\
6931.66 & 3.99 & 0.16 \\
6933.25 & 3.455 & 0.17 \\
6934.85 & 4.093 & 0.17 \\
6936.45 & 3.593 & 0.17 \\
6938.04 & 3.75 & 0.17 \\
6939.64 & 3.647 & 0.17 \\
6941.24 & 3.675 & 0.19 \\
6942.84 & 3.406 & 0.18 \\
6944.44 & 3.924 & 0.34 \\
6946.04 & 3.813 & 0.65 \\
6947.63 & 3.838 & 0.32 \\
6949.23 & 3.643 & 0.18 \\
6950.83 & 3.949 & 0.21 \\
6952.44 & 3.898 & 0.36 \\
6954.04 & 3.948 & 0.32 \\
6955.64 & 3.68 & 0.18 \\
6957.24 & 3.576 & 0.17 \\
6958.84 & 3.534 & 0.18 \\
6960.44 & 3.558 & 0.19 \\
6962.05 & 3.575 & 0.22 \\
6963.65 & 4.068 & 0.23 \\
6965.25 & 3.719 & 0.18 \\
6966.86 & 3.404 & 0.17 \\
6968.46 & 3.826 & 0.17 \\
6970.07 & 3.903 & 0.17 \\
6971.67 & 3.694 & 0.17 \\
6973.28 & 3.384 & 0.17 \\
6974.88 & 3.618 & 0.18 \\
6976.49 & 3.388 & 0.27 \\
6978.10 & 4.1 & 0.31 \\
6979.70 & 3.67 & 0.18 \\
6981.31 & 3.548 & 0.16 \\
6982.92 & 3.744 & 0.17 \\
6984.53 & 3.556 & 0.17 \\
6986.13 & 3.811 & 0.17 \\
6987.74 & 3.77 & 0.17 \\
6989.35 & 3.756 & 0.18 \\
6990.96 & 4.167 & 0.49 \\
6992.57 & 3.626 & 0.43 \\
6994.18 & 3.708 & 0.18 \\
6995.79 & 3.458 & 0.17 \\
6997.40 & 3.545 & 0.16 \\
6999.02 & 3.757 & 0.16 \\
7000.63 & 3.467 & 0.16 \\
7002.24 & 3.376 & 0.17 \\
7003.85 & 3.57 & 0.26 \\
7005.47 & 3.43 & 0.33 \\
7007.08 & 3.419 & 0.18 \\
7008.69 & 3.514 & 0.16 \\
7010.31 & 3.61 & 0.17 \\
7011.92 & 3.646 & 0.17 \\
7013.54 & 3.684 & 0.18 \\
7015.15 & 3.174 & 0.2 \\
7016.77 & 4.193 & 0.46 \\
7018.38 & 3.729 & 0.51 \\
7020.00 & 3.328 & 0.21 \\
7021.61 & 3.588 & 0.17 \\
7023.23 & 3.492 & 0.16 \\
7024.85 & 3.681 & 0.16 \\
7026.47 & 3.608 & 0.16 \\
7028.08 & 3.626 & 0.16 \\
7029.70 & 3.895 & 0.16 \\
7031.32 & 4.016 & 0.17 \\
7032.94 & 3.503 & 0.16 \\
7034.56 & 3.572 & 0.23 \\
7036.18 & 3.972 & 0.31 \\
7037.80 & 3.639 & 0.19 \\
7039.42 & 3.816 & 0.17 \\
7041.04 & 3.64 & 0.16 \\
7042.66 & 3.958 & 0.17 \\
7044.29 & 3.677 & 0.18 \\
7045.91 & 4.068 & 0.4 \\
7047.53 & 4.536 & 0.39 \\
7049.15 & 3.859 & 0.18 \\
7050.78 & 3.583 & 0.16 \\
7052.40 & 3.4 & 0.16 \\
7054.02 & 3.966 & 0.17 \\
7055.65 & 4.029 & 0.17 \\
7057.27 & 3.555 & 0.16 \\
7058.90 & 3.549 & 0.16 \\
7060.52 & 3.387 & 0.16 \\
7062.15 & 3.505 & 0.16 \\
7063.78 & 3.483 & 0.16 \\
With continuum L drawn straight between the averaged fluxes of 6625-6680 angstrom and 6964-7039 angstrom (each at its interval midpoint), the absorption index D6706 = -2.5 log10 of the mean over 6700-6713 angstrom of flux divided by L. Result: -0.031 mag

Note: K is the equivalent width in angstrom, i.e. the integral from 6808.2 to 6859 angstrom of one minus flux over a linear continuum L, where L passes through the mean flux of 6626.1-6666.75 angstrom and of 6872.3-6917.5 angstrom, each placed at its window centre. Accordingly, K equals 1.7 angstrom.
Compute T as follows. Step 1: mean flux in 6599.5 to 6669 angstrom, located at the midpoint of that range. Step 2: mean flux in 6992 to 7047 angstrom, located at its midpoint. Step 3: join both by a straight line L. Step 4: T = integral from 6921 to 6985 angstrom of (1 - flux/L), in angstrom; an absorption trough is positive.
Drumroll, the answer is -1.22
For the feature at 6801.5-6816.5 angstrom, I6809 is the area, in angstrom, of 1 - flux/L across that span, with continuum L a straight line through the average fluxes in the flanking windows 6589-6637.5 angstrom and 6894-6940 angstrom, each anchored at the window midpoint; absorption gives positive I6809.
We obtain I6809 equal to 0.7 angstrom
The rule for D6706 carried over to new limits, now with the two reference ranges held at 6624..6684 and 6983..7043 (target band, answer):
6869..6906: -0.02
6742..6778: 0.03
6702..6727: -0.07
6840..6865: 0.03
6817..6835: -0.03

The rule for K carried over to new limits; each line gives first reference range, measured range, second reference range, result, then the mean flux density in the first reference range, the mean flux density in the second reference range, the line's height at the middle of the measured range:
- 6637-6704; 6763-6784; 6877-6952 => 0.39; 3.6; 3.76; 3.67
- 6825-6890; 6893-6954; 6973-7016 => -2.94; 3.6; 3.61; 3.61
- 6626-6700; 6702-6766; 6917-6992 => -1.23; 3.59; 3.72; 3.62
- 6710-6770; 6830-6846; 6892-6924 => 0.77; 3.69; 3.83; 3.78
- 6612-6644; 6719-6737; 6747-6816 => -1.81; 3.57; 3.55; 3.56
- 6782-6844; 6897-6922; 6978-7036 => -1.44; 3.63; 3.65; 3.64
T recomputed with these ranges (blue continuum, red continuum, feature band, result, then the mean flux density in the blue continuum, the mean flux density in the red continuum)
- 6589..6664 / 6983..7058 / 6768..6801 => 0.4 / 3.63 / 3.7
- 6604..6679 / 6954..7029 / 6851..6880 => 0.4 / 3.56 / 3.64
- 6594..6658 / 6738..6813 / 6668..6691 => -0.1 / 3.58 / 3.56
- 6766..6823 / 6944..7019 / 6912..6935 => -0.5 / 3.62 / 3.68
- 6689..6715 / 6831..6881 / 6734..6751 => 0.5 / 3.7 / 3.57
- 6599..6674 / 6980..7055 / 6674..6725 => -1.7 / 3.57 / 3.69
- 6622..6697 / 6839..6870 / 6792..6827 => -1.1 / 3.58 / 3.55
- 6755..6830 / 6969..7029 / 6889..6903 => -0.6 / 3.6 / 3.63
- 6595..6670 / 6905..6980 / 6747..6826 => 1.7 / 3.57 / 3.75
